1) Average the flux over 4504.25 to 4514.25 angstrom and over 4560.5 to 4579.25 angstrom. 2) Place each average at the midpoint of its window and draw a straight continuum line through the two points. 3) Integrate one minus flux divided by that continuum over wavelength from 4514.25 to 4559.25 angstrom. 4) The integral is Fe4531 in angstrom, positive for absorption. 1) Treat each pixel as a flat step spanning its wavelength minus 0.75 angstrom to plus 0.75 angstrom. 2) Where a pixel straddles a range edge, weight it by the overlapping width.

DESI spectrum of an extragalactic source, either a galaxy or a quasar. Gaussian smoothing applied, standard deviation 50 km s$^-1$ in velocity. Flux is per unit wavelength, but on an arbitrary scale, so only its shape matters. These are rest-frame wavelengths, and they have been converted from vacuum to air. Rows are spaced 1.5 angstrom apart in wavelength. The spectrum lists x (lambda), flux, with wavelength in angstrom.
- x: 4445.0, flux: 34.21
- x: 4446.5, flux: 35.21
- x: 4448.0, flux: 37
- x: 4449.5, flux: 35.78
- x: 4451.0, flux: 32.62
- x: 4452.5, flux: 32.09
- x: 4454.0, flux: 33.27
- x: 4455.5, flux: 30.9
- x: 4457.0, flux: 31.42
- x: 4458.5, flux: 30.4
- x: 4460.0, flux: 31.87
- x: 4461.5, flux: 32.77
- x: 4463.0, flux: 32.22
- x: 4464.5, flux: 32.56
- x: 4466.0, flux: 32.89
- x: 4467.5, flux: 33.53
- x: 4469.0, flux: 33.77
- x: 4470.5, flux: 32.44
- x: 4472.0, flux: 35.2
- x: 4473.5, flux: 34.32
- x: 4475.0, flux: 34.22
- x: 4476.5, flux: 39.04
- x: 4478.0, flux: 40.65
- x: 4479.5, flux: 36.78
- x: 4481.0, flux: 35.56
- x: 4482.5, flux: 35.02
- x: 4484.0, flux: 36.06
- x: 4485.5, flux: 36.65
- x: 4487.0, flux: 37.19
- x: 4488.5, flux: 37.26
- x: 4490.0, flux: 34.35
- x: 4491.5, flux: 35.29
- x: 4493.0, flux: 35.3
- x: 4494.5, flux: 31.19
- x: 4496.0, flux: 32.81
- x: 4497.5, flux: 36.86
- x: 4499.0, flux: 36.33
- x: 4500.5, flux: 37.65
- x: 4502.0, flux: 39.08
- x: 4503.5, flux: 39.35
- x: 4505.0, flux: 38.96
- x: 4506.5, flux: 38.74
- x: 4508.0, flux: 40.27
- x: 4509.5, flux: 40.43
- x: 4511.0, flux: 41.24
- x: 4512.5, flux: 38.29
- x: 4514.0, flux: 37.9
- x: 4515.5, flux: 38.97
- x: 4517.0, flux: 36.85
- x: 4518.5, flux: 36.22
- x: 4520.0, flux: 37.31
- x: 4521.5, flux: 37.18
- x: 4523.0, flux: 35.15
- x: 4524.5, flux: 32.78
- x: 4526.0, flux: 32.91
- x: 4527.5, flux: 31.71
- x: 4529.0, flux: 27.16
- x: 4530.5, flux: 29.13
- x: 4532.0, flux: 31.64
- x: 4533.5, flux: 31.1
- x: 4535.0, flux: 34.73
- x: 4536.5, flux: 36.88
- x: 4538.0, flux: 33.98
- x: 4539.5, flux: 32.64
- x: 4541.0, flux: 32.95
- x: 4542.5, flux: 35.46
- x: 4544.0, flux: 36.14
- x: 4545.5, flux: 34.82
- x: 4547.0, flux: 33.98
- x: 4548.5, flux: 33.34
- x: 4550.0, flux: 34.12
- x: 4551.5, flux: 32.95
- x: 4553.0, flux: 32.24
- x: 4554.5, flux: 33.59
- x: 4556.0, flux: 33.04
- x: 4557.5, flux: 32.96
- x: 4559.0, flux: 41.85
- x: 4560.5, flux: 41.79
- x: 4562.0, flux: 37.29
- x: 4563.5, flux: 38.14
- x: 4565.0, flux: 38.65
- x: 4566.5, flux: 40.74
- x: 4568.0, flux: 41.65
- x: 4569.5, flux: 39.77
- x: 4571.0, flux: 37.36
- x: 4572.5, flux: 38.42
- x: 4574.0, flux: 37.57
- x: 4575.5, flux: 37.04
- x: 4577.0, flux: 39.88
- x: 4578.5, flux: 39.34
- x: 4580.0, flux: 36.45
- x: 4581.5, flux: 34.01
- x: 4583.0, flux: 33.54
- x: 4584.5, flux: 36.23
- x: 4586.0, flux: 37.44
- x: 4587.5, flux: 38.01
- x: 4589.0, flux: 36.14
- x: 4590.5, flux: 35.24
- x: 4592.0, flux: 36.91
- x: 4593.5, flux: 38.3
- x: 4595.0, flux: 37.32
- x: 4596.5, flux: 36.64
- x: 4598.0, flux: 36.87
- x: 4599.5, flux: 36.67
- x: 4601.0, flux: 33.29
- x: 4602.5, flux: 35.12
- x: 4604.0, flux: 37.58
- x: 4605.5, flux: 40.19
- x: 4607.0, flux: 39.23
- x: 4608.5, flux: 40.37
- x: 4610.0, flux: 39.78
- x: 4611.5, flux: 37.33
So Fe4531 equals 5.9 angstrom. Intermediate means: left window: 39.5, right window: 38.9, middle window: 34.1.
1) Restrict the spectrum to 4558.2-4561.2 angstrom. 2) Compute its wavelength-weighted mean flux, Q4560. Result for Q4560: 41.7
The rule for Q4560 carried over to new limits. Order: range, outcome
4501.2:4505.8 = 39.1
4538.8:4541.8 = 32.8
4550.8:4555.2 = 32.9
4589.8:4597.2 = 36.9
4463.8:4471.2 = 33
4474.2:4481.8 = 37.2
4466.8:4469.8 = 33.6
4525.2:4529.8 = 30.6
